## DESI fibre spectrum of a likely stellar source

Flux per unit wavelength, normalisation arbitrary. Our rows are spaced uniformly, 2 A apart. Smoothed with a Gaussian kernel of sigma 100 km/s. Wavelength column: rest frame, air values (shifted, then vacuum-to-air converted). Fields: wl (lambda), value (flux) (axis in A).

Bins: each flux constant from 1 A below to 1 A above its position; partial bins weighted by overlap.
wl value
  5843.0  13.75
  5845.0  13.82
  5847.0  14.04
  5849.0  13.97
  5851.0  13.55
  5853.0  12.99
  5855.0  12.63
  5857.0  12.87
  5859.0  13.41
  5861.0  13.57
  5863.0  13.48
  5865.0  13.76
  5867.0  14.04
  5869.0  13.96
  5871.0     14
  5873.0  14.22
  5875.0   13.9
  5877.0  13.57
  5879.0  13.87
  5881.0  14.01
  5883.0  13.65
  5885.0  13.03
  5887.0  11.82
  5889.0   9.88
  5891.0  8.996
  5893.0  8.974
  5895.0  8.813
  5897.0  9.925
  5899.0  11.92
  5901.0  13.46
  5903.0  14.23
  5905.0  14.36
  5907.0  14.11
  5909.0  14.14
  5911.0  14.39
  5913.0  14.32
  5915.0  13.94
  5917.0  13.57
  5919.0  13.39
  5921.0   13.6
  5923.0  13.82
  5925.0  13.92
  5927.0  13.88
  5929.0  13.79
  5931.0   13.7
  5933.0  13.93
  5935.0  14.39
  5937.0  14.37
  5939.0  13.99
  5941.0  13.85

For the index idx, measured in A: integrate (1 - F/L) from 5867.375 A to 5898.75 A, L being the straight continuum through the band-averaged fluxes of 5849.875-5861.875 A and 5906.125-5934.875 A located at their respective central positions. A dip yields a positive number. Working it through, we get 2.94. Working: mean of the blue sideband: 13.2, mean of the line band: 12.2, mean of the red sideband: 13.9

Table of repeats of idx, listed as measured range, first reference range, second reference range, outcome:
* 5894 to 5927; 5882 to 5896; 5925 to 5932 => -2.24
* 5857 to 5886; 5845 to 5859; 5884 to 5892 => -4.08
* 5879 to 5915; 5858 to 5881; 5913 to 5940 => 3.65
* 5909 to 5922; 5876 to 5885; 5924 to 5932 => -0.10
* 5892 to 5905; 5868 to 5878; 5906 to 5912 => 2.46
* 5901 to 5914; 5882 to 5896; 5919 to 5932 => -2.06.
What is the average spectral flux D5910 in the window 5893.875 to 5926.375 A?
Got 13.2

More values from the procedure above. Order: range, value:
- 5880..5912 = 12.2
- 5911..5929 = 13.8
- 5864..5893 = 12.9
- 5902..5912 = 14.2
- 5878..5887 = 13.4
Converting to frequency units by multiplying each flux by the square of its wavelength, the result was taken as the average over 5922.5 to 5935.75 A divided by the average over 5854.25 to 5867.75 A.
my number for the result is 1.1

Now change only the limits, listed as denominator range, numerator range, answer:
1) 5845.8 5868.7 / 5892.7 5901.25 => 0.79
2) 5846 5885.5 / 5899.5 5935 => 1.04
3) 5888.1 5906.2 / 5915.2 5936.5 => 1.24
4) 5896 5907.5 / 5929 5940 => 1.10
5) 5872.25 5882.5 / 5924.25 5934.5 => 1.02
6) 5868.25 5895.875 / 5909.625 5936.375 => 1.14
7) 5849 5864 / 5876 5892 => 0.94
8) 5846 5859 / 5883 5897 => 0.79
